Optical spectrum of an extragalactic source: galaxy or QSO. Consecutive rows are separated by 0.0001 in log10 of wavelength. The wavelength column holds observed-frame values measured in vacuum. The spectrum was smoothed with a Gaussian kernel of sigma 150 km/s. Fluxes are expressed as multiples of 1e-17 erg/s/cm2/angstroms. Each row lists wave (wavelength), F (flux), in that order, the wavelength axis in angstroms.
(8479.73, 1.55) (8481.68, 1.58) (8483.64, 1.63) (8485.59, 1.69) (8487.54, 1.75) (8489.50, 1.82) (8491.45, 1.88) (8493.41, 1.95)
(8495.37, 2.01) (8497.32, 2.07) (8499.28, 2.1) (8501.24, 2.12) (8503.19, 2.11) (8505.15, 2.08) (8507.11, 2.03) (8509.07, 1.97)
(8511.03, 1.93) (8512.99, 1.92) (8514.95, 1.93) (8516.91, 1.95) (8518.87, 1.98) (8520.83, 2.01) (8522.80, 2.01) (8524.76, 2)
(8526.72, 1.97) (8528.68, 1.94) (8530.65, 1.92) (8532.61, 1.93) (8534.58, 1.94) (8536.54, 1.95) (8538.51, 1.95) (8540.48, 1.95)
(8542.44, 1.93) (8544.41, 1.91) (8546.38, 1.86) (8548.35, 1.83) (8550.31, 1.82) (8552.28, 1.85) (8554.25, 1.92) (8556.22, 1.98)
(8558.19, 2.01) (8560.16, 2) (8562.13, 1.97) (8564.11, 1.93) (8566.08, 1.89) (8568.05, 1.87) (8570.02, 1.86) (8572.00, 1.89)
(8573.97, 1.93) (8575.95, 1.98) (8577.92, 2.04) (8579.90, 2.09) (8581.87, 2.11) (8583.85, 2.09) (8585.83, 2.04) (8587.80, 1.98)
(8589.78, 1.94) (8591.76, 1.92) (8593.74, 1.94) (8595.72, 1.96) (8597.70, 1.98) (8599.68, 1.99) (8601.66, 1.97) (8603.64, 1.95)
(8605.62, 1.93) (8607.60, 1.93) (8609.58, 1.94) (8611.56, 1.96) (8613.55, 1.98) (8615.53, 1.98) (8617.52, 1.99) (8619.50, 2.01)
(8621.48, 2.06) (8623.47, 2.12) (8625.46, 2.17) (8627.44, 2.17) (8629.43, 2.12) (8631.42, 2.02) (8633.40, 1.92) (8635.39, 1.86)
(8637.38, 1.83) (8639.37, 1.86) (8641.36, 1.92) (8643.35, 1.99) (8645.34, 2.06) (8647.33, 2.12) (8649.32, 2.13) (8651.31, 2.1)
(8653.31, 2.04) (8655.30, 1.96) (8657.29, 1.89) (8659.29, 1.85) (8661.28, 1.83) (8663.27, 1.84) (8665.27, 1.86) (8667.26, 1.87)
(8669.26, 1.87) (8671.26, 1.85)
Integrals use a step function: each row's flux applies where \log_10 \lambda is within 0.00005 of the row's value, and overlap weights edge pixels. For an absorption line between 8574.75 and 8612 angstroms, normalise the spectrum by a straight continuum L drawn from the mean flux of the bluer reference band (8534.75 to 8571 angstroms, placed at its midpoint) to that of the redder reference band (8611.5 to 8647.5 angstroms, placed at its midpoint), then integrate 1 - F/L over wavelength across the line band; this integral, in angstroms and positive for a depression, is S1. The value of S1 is -0.4 angstroms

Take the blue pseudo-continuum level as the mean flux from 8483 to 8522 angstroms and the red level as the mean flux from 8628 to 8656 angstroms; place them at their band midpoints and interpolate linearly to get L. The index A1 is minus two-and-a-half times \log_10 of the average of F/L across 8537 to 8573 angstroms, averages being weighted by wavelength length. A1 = 0.03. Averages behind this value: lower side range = 1.95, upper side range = 2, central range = 1.91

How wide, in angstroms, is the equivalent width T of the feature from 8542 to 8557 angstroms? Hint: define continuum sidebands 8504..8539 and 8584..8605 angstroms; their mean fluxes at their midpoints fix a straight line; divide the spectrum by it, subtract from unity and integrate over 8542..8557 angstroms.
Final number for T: 0.6 angstroms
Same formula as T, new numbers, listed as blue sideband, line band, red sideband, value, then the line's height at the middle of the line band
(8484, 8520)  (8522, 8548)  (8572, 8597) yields 0.42 angstroms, 1.97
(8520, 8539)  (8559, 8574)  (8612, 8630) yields 0.63 angstroms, 2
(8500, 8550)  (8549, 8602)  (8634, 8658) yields 0.28 angstroms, 1.97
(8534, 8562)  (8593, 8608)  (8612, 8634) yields 0.40 angstroms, 2.01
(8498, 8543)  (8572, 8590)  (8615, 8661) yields -0.21 angstroms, 1.99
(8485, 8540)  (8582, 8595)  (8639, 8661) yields -0.09 angstroms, 1.98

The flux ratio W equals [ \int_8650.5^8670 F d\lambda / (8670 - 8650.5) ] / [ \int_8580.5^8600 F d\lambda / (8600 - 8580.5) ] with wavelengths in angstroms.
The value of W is 1.0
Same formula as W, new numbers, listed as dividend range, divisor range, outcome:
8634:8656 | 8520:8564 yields 1.03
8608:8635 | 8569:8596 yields 1.02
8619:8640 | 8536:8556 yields 1.06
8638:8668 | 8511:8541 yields 1.00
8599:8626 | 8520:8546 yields 1.02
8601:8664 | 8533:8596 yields 1.02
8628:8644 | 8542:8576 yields 1.02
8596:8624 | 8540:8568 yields 1.03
